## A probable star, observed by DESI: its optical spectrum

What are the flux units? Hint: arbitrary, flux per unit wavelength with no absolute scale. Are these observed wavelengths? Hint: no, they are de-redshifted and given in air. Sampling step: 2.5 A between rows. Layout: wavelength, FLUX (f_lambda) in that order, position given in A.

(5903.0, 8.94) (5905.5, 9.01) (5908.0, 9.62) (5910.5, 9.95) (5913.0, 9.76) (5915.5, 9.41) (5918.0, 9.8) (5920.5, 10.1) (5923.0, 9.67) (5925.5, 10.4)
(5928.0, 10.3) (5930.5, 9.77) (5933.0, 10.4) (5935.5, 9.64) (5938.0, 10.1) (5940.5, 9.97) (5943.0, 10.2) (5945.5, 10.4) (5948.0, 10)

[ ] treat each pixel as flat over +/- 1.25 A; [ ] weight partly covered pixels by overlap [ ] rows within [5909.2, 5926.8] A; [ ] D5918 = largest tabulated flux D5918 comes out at 10.4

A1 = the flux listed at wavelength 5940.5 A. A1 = 9.97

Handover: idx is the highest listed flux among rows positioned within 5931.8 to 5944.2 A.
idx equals 10.4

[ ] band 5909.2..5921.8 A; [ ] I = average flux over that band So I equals 9.8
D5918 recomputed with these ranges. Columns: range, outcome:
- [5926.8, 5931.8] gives 10.3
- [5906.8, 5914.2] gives 9.95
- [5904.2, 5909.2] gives 9.62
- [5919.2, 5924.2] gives 10.1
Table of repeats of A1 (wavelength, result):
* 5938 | 10.1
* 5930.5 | 9.77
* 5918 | 9.8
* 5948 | 10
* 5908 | 9.62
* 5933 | 10.4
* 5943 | 10.2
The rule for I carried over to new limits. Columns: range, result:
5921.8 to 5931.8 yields 10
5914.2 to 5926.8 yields 9.88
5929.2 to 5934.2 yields 10.1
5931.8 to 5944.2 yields 10.1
